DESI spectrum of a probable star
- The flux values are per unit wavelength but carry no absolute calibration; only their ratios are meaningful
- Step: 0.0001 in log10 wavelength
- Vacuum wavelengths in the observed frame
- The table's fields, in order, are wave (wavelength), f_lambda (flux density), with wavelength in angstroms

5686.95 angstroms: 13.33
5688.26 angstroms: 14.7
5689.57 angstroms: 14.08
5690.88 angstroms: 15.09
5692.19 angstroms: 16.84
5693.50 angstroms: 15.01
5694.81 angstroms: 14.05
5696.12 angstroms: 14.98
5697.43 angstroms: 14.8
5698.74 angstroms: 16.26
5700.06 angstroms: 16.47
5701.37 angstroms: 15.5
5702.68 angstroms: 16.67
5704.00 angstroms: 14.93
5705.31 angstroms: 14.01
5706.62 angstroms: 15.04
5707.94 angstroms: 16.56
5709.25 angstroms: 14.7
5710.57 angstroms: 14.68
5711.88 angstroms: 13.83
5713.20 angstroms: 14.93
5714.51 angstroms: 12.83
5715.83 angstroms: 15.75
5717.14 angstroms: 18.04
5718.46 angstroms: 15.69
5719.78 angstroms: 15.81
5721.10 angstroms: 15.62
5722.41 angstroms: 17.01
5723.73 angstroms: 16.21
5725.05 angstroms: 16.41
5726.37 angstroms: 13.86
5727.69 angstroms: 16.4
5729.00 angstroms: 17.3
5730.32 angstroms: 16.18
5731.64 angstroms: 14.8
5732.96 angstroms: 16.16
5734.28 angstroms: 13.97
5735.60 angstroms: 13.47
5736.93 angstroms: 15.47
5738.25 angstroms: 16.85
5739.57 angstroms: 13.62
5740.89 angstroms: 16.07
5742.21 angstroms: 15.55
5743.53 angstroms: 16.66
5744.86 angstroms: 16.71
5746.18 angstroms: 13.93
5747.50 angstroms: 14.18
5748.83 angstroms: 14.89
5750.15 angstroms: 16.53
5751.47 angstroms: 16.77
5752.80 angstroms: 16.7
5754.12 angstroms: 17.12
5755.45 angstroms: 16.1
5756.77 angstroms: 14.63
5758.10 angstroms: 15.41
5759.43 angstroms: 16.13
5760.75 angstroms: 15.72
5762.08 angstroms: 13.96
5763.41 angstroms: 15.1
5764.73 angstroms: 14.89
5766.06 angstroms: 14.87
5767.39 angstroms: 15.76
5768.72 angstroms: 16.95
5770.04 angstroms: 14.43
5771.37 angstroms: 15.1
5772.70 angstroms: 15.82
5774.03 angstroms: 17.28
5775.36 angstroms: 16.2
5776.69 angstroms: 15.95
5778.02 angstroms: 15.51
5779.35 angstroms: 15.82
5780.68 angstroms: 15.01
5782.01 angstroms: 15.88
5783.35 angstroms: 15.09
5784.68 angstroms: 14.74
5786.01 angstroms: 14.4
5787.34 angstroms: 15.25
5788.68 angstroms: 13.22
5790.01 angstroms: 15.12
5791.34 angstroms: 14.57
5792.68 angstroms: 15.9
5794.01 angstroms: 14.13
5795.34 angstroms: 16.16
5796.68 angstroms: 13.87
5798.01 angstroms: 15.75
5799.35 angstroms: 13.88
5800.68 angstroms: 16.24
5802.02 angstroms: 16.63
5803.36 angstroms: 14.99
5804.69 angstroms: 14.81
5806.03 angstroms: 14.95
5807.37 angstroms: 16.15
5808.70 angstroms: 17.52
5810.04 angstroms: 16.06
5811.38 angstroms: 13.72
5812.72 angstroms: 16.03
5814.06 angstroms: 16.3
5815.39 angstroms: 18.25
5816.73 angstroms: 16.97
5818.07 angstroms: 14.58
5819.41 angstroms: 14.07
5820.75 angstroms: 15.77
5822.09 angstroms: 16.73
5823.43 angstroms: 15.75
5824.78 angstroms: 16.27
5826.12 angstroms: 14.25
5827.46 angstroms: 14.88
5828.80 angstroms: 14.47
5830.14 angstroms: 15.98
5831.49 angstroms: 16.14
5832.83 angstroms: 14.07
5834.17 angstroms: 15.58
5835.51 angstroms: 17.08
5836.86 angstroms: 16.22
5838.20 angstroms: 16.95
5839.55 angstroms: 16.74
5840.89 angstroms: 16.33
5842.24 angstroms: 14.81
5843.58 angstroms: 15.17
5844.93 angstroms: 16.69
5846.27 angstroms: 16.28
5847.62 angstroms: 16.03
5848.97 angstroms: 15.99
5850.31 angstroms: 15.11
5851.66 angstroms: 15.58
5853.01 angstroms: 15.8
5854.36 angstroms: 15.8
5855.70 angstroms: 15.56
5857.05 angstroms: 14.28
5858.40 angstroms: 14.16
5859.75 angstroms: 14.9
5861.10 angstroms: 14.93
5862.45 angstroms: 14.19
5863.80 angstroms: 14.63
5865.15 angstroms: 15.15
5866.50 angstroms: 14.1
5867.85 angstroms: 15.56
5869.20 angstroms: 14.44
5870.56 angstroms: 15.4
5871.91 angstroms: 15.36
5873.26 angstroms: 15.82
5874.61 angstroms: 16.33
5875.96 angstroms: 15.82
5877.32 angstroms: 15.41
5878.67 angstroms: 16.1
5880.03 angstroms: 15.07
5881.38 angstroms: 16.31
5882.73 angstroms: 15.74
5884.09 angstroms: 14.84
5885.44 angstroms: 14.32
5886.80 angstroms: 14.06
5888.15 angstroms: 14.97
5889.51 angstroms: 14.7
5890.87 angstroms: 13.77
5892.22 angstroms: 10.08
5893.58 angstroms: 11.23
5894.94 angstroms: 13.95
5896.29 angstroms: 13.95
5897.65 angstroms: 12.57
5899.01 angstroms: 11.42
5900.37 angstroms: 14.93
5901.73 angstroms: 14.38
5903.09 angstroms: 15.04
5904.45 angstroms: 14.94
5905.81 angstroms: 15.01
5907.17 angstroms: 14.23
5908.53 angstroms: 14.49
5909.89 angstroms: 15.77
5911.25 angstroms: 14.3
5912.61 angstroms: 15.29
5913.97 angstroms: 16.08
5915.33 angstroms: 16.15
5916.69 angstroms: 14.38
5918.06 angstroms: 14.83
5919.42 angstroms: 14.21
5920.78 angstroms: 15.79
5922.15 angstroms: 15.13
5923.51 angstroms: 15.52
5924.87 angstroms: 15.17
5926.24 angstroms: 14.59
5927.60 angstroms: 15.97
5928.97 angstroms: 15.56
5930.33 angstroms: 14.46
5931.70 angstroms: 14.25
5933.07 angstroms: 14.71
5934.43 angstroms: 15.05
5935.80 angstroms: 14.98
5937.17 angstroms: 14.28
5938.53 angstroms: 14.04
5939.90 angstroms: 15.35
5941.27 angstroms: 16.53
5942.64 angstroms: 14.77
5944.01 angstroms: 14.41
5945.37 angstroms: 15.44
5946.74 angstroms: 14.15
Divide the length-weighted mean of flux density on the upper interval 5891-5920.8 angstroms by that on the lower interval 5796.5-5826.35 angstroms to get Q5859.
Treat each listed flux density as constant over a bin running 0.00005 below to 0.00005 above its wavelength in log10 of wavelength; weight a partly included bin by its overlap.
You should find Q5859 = 0.90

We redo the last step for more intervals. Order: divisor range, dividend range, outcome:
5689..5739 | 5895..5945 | 0.96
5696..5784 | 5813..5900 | 0.97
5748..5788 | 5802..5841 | 1.01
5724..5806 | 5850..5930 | 0.96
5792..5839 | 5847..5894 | 0.95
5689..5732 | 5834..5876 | 1.00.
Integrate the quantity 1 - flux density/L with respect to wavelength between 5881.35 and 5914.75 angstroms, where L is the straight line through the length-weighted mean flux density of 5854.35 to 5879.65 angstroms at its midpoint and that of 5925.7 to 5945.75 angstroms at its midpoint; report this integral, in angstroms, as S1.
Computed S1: 1.85 angstroms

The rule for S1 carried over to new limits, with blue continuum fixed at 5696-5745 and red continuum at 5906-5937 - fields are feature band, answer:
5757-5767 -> 0.2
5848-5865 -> 0.1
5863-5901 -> 1.6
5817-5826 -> -0.1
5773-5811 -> -0.1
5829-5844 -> -0.6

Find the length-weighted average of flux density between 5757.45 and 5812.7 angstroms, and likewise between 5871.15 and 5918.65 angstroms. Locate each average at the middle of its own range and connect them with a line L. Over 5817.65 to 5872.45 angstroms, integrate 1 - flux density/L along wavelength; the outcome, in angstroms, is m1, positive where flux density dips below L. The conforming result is -1.7 angstroms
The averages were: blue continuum 15.3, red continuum 14.6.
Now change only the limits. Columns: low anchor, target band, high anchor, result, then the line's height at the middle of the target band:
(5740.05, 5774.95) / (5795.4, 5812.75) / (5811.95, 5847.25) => 0.39 angstroms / 15.8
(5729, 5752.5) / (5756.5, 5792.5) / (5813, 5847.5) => 0.72 angstroms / 15.6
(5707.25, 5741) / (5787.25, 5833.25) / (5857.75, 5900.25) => -1.54 angstroms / 14.9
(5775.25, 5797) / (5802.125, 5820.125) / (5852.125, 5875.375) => -0.78 angstroms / 15.1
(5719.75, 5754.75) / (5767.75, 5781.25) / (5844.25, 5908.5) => -0.30 angstroms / 15.5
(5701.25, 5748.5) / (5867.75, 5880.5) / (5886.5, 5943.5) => -0.69 angstroms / 14.7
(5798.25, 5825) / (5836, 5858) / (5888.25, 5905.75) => -1.46 angstroms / 14.8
